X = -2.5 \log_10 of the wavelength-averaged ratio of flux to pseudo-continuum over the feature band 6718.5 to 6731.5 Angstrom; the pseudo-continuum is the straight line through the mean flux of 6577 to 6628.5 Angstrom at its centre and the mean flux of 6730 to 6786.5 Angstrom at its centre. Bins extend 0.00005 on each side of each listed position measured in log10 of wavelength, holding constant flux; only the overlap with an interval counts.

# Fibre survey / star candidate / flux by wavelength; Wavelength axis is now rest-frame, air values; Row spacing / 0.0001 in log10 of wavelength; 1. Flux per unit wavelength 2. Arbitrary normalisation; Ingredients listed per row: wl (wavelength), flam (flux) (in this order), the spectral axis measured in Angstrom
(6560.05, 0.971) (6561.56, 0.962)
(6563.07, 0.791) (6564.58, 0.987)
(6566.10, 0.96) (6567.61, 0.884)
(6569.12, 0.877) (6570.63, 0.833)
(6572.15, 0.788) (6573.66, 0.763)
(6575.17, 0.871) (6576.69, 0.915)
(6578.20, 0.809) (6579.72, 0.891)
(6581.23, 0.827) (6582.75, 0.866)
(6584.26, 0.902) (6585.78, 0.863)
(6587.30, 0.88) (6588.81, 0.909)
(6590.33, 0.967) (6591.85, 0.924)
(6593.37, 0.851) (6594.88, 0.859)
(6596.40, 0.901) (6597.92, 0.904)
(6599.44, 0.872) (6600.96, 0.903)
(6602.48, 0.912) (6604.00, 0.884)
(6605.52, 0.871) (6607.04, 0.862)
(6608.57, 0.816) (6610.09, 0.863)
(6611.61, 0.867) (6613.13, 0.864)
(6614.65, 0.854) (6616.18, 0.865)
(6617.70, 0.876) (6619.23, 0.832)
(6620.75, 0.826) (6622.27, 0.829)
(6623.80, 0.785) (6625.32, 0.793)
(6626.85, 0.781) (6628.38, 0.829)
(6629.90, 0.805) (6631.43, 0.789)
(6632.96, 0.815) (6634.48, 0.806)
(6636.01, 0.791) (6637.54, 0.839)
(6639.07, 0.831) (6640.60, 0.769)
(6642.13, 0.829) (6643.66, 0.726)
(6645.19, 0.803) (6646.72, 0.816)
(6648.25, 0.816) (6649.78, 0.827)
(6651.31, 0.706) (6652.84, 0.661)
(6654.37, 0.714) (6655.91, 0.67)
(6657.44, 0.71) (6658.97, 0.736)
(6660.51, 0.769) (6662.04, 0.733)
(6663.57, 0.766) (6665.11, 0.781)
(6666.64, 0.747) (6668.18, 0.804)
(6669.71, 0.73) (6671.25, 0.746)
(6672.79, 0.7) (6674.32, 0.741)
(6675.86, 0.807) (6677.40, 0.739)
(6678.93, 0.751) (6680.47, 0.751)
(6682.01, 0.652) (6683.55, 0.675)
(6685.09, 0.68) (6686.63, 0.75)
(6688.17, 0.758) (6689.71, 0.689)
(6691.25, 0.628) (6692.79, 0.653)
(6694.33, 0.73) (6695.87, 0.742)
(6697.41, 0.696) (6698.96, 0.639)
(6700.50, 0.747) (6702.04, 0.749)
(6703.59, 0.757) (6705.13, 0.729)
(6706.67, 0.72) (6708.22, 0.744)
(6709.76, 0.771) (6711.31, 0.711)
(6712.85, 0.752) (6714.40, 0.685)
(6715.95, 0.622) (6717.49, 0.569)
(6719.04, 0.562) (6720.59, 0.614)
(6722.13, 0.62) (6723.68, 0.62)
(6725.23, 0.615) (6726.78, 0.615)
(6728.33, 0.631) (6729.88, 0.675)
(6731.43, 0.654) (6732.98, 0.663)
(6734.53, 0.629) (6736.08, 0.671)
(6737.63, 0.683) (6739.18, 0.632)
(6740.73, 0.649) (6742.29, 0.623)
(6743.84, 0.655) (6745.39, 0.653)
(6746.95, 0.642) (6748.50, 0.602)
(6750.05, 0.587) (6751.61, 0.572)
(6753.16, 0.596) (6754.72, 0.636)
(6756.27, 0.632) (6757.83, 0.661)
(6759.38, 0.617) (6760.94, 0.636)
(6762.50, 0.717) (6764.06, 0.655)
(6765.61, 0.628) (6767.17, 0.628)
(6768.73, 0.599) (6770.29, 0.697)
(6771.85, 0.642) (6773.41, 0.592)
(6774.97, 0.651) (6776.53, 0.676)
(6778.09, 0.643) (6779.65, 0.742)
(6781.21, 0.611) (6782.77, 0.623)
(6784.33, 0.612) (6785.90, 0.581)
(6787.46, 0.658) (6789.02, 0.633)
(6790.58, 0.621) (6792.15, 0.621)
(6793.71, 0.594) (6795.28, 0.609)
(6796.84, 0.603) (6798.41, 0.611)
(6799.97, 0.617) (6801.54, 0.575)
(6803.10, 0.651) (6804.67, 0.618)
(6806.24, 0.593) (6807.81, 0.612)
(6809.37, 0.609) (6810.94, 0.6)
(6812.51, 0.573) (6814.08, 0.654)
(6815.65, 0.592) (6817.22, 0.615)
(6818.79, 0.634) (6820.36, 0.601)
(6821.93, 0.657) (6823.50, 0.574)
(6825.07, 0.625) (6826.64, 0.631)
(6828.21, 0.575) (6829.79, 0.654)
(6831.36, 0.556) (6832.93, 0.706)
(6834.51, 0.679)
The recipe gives 0.11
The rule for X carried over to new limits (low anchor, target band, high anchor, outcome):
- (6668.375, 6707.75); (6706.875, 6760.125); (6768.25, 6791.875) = 0.06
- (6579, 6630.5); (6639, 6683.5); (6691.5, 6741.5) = 0.02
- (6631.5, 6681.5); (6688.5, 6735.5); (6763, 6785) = 0.05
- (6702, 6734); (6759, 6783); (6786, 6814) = -0.03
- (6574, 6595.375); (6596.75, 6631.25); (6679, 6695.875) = -0.03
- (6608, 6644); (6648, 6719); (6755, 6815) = 0.05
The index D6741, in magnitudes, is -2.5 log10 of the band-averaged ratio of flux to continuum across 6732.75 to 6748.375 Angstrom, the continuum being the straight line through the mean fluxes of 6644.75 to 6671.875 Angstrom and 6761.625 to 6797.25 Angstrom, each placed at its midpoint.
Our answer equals 0.04 mag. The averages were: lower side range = 0.751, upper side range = 0.637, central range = 0.648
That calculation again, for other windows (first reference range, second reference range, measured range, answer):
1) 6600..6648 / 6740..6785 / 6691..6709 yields 0.02 mag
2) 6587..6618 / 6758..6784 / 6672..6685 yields 0.07 mag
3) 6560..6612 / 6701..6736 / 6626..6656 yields 0.01 mag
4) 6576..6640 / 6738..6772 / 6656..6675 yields 0.03 mag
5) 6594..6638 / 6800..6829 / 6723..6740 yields 0.10 mag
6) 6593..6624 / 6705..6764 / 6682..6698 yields 0.04 mag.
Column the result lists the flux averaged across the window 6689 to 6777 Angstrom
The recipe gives 0.657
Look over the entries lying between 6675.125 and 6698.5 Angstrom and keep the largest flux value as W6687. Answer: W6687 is 0.807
